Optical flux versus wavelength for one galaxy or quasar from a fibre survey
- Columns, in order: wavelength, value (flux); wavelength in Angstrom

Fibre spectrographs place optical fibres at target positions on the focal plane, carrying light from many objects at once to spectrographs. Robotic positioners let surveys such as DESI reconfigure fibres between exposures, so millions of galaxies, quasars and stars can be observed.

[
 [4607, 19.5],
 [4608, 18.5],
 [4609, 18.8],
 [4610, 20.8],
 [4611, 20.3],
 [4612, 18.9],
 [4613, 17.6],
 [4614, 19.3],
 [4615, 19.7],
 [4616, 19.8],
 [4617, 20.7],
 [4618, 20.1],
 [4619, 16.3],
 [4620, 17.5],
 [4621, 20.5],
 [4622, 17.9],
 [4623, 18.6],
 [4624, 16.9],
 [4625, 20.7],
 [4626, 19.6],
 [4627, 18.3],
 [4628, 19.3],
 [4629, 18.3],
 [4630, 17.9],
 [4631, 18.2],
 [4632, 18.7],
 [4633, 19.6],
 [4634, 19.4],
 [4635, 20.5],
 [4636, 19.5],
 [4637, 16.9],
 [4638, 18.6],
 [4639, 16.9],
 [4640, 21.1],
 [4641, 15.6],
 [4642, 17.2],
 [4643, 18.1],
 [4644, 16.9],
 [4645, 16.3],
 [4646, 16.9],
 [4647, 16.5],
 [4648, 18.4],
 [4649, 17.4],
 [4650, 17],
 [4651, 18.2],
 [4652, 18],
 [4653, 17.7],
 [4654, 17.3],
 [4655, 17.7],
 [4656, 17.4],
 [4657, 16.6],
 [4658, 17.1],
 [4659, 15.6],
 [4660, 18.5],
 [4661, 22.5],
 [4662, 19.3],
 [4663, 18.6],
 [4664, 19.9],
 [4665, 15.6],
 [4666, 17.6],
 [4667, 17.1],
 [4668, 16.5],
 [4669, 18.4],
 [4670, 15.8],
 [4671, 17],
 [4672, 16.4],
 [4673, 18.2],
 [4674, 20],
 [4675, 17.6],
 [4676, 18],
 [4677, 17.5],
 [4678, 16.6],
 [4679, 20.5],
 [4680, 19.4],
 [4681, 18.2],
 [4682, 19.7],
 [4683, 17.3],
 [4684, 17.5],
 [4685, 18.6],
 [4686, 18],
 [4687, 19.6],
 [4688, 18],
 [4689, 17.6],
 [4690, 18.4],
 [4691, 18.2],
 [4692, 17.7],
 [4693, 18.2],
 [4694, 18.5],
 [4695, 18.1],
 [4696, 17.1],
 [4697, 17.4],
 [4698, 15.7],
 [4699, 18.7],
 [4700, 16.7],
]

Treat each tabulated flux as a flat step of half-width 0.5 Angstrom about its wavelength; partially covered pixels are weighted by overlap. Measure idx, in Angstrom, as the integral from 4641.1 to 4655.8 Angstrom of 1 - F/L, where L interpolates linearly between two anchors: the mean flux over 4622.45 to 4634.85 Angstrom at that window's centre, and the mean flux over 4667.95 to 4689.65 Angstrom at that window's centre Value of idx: 0.9 Angstrom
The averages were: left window 18.8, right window 18.1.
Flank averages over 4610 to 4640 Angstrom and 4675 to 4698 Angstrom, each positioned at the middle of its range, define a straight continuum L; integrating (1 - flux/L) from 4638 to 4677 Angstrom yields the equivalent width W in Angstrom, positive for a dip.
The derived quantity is 1.7 Angstrom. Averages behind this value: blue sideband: 18.9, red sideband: 18.1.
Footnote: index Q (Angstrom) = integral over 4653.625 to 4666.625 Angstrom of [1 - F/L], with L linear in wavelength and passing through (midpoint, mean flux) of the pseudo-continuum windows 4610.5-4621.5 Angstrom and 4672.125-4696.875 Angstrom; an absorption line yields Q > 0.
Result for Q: 0.41 Angstrom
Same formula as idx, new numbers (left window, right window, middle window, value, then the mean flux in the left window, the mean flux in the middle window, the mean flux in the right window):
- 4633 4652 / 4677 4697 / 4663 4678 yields 0.5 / 17.9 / 17.5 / 18.2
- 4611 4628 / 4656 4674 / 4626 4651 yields 0.5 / 19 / 18.1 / 17.7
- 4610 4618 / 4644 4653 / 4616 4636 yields -0.1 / 19.6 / 18.9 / 17.3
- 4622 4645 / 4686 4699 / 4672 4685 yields -0.2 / 18.4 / 18.3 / 17.9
